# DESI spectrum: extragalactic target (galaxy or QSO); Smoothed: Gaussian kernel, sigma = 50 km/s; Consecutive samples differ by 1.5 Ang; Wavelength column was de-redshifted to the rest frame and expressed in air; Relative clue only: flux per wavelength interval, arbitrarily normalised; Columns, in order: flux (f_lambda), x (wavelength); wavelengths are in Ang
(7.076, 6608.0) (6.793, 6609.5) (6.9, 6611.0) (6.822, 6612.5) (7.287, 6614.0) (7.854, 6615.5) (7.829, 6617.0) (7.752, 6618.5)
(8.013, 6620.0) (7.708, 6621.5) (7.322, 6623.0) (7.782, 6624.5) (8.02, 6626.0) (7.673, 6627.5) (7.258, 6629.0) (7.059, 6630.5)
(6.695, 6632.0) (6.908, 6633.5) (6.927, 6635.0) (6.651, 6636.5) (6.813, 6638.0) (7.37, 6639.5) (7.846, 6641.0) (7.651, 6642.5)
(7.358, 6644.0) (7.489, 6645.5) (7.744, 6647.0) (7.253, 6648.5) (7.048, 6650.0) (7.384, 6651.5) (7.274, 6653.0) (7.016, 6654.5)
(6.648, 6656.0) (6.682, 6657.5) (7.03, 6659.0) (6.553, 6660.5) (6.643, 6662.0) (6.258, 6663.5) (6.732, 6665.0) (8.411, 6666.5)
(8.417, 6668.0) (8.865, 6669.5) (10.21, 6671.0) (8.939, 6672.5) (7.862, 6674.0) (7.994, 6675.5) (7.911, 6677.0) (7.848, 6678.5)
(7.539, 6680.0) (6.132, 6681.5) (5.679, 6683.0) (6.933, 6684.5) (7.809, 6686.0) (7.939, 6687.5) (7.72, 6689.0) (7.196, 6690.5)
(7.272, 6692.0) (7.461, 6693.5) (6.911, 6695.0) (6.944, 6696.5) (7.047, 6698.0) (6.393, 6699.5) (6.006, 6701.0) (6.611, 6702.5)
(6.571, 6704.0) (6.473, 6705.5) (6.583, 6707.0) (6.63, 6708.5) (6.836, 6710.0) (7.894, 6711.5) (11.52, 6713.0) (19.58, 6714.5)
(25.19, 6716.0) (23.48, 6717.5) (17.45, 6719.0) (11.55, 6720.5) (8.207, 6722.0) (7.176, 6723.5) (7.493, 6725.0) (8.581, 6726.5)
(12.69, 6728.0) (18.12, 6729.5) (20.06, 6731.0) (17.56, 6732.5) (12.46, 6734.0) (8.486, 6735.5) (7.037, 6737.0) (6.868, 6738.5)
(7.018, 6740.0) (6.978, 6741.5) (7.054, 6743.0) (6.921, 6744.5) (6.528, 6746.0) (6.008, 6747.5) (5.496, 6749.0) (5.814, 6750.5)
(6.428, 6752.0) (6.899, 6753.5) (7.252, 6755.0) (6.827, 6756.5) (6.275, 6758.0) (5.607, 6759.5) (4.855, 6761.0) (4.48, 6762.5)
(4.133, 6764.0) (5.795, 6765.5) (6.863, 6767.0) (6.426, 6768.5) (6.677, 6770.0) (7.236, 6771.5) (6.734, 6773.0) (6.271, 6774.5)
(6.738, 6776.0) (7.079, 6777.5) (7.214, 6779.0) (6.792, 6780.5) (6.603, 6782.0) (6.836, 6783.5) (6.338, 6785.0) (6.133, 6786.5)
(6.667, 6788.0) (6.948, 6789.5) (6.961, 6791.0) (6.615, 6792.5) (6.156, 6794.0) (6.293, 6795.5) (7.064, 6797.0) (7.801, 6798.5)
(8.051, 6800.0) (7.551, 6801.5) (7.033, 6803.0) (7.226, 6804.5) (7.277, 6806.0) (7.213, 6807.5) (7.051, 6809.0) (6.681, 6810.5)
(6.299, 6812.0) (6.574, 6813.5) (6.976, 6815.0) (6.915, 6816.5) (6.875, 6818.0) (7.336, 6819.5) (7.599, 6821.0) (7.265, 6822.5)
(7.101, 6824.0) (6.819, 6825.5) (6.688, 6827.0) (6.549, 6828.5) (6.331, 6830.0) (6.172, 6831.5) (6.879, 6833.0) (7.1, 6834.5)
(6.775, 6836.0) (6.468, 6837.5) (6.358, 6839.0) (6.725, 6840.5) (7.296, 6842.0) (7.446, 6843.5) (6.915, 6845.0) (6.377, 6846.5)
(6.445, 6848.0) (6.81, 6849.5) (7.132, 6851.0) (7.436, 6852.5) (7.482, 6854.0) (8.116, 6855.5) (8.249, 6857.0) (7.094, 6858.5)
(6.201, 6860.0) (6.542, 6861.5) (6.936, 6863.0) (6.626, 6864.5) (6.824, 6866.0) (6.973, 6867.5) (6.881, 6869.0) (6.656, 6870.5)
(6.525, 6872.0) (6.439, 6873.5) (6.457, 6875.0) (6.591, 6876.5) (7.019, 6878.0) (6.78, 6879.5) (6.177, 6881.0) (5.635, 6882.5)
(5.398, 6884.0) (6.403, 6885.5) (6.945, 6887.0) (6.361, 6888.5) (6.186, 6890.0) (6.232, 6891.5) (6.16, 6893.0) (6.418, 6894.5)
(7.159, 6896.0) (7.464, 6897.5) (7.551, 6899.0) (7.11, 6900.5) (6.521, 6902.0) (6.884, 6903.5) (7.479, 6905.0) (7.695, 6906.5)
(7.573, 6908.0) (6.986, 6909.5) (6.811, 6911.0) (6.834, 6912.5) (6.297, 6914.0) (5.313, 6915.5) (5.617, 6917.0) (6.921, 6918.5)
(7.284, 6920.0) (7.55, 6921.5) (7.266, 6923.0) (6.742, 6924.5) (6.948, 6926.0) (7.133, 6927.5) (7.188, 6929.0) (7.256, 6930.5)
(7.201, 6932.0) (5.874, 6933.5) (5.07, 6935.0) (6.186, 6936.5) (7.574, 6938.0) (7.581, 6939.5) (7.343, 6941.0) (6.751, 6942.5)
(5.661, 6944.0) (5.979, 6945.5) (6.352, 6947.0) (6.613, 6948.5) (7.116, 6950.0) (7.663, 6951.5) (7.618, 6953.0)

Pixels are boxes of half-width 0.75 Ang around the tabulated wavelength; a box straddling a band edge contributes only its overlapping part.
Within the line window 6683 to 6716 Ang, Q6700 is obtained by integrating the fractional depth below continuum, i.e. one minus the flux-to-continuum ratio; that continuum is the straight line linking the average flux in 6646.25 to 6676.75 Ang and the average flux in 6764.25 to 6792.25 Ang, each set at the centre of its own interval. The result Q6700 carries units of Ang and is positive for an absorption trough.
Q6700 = -4.3 Ang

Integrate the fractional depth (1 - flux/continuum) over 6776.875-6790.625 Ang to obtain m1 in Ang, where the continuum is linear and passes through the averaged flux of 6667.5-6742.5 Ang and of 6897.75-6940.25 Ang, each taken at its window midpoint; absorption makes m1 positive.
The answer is 2.9 Ang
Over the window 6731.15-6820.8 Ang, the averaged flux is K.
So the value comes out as 7.05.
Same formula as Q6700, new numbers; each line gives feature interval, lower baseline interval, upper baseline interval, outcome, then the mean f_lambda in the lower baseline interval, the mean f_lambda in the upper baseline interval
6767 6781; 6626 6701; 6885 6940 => 0.6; 7.33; 6.8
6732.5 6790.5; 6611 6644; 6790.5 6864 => 2.5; 7.38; 6.96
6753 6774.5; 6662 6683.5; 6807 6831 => 3.2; 7.76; 6.88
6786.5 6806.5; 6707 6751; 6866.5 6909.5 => 4.6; 10.9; 6.71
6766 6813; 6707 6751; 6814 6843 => 8.6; 10.9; 6.86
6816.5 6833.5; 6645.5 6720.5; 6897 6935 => 1.5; 8.52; 6.9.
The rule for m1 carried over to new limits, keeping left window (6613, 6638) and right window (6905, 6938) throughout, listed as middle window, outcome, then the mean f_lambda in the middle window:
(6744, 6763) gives 2.7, 6.12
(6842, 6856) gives -0.4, 7.12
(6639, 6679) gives -1.3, 7.57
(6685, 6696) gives -0.3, 7.45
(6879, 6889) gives 0.9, 6.23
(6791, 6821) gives 0.0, 7.01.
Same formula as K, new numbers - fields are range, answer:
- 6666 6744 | 9.49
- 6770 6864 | 6.91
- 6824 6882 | 6.82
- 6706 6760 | 10.1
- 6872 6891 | 6.37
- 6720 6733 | 12.3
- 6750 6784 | 6.34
